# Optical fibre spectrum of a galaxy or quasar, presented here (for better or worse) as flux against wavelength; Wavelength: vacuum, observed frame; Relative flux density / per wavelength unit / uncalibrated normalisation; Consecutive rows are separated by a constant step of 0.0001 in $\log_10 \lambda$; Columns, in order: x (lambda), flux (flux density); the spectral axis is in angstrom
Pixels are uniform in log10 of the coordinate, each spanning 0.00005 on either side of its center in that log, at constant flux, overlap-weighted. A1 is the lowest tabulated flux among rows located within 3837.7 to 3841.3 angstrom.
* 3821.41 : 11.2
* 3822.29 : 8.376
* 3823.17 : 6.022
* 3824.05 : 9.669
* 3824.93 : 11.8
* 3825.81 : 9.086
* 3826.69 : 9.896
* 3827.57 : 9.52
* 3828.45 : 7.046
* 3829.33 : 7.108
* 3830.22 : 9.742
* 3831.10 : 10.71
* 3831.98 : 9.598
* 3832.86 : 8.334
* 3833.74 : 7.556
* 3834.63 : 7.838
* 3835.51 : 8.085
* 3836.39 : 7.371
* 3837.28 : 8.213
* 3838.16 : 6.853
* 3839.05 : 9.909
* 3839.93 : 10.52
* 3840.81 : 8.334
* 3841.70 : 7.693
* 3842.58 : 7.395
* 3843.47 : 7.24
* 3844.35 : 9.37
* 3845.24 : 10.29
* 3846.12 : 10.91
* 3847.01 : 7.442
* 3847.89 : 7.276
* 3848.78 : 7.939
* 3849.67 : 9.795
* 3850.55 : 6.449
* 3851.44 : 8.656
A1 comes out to 6.853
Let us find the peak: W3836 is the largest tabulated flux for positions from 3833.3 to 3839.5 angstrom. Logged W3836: 9.909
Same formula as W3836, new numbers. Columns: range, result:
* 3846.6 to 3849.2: 7.939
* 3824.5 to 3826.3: 11.8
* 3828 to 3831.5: 10.71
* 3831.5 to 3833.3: 9.598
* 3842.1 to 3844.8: 9.37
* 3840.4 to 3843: 8.334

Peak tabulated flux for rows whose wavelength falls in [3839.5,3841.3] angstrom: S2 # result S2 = 10.52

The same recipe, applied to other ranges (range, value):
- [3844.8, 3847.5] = 10.91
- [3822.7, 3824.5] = 9.669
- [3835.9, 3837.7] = 8.213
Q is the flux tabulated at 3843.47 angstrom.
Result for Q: 7.24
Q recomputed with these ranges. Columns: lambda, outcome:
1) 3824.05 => 9.669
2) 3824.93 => 11.8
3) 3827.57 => 9.52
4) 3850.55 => 6.449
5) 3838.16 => 6.853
